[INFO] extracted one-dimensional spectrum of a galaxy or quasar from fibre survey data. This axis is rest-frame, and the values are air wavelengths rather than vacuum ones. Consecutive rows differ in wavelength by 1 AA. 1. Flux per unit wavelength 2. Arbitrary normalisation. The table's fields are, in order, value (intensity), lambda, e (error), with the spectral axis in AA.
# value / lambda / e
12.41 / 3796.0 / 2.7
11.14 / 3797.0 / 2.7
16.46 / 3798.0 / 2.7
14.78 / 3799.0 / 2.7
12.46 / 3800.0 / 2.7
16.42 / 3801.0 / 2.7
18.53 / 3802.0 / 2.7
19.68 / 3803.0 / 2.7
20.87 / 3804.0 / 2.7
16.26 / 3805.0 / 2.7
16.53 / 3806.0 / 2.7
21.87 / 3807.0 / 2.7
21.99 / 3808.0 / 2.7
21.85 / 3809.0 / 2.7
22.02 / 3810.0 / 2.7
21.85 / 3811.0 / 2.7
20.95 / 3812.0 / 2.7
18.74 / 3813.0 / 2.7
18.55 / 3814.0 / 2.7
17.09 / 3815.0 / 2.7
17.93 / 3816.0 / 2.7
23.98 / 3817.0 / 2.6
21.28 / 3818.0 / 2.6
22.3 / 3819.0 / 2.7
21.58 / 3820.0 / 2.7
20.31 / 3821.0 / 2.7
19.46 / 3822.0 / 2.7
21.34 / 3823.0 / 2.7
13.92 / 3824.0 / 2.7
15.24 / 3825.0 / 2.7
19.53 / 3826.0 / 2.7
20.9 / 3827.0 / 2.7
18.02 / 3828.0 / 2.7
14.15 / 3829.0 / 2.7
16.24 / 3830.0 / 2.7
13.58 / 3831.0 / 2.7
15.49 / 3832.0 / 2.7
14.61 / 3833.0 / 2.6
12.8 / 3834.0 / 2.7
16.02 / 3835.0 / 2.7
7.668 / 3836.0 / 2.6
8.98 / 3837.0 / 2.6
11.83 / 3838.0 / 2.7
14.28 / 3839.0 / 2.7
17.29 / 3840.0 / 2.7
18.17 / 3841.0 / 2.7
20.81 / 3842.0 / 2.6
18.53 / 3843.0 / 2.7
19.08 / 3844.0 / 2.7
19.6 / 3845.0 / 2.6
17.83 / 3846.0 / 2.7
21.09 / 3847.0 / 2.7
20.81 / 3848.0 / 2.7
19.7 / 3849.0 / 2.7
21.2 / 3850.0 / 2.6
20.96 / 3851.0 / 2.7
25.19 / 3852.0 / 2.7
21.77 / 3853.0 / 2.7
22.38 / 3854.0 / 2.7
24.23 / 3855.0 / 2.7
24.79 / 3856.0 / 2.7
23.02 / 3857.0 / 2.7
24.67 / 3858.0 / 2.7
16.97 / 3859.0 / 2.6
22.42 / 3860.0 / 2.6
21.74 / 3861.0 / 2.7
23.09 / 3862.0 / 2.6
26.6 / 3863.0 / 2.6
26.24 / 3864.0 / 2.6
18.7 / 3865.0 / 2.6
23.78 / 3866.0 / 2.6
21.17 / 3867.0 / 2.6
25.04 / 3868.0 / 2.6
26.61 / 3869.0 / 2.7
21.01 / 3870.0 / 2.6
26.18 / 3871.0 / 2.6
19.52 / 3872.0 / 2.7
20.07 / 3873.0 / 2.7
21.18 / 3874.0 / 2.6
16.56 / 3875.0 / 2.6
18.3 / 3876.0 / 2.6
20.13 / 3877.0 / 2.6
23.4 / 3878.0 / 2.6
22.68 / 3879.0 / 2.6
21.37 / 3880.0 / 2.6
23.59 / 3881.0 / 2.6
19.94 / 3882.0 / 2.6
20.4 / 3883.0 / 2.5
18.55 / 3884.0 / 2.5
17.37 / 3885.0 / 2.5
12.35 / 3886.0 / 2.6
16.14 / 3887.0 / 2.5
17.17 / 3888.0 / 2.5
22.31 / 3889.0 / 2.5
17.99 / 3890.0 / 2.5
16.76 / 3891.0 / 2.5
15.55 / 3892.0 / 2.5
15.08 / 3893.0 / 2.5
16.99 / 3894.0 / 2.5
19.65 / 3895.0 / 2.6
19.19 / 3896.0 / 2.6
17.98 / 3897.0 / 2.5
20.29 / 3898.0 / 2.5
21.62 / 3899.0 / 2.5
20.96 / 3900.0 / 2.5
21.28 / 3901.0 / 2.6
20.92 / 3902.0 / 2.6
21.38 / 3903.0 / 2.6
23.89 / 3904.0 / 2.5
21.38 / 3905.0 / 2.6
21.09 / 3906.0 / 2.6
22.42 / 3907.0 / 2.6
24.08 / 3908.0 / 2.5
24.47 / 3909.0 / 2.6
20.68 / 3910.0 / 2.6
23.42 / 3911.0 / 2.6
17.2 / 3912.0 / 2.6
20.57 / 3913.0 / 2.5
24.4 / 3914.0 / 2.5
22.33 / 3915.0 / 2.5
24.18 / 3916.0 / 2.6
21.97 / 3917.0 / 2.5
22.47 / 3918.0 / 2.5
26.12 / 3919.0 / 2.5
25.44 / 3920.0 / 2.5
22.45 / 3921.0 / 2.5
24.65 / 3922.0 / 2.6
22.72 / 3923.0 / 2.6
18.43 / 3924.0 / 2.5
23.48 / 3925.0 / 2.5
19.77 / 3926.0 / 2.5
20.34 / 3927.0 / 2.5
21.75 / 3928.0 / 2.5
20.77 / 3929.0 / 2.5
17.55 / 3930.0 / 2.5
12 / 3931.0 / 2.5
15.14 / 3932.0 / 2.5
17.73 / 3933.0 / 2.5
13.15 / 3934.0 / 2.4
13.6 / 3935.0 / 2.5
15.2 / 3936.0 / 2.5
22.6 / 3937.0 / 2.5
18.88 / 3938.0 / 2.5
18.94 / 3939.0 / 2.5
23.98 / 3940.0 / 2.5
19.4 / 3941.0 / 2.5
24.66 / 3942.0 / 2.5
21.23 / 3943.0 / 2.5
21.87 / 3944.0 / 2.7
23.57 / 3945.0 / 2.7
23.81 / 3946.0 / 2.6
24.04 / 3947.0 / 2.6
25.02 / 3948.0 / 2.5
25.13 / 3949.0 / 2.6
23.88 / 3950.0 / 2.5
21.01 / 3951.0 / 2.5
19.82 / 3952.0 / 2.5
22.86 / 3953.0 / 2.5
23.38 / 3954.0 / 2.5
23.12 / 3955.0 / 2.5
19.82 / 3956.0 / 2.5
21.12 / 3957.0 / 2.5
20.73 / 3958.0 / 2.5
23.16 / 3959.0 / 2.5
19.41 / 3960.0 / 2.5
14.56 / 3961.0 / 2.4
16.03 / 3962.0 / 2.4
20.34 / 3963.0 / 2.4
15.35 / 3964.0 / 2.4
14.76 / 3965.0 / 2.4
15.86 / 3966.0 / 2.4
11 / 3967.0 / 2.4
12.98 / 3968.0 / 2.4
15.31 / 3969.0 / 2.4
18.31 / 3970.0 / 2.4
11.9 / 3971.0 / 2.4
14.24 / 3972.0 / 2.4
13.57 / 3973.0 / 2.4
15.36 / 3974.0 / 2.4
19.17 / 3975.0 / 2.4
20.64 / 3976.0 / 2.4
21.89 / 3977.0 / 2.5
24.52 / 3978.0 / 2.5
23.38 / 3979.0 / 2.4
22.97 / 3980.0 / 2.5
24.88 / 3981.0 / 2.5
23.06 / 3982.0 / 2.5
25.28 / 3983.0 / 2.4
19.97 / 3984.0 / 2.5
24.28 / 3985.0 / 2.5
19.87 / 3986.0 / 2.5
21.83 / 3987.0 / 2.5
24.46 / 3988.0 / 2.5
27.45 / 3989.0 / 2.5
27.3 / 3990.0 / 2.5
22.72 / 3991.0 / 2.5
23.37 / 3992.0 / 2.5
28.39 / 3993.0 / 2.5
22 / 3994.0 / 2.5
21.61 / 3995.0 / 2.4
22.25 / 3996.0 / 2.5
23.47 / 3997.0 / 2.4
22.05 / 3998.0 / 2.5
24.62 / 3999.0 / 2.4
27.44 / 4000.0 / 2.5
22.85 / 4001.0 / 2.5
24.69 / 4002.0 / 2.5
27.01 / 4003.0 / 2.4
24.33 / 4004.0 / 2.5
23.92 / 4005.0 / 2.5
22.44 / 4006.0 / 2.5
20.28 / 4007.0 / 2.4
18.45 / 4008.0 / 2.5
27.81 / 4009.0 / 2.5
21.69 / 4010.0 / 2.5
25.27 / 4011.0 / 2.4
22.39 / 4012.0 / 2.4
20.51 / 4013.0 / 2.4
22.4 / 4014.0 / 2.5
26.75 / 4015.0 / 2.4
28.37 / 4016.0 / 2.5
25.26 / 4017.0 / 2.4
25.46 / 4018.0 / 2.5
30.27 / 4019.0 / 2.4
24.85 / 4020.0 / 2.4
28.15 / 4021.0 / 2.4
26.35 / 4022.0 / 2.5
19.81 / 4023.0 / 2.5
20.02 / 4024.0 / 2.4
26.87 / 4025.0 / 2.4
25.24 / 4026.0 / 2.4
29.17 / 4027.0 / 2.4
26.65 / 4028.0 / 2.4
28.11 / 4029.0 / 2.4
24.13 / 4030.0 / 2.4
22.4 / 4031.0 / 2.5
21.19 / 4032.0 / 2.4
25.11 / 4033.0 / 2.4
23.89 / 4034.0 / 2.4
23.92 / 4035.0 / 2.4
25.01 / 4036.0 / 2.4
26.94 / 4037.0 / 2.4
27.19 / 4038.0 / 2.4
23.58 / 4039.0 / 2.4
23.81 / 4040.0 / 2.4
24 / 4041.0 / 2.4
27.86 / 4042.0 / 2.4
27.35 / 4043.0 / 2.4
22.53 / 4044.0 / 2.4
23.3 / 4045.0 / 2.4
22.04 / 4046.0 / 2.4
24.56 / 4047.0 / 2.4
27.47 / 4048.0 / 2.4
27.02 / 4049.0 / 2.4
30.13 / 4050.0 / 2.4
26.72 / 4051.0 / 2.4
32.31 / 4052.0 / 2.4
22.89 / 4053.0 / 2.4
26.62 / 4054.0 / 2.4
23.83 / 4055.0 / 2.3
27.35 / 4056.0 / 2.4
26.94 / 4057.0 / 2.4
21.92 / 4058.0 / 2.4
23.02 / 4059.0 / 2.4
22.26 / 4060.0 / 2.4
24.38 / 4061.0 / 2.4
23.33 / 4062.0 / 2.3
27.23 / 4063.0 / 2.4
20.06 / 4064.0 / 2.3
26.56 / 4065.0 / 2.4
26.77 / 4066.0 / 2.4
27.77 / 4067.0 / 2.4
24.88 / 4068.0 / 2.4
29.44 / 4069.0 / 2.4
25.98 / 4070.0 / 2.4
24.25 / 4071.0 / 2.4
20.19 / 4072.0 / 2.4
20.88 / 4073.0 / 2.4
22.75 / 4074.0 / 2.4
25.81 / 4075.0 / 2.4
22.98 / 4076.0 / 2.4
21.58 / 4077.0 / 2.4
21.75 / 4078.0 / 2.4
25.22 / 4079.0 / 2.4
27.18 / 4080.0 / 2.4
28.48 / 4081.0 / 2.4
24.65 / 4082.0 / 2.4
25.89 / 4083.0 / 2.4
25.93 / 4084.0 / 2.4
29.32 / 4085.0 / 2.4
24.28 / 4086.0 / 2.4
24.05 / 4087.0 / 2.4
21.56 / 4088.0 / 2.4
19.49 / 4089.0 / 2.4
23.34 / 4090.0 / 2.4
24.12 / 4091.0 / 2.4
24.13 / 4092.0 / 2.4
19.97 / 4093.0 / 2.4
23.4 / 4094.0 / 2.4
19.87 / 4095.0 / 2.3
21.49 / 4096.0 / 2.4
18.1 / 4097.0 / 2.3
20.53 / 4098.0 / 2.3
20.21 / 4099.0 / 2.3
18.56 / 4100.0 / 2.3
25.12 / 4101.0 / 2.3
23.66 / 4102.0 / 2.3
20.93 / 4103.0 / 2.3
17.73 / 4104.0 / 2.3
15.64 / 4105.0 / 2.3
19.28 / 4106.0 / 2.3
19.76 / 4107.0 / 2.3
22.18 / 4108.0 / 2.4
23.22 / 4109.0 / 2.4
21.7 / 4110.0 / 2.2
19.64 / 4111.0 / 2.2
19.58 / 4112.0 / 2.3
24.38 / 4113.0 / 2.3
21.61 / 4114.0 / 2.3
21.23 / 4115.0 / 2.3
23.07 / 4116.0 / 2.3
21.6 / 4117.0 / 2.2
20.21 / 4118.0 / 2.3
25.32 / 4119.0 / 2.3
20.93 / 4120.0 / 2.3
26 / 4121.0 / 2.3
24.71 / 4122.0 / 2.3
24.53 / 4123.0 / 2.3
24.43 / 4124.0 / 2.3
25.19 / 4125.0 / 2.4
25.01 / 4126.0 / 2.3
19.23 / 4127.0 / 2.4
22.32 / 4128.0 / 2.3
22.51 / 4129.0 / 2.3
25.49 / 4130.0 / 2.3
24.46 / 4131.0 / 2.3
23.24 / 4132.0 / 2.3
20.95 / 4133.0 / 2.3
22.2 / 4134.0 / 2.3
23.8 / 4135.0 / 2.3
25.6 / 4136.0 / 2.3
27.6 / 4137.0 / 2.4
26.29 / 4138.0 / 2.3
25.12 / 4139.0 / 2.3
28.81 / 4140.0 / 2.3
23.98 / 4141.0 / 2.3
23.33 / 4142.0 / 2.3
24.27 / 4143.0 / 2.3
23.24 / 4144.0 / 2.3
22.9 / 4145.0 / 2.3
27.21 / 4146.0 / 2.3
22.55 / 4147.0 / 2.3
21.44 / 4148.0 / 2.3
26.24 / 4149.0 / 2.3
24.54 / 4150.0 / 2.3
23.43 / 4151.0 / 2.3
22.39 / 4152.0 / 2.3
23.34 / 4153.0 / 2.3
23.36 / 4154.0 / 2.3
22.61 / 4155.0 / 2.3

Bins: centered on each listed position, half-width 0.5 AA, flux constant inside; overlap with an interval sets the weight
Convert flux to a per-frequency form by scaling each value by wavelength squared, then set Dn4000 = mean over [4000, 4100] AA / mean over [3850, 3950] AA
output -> 1.3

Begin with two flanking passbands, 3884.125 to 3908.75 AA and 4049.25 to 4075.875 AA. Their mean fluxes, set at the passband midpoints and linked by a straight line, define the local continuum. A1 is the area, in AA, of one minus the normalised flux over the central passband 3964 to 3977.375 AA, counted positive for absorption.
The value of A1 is 3.8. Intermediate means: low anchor 19.4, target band 15.7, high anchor 25.2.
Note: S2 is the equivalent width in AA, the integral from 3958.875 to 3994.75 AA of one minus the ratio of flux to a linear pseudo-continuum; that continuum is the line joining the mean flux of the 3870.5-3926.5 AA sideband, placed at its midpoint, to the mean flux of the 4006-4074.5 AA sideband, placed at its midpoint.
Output 4.81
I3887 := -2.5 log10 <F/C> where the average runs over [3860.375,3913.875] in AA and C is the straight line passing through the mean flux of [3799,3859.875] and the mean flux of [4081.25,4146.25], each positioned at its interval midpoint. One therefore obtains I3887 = -0.06 mag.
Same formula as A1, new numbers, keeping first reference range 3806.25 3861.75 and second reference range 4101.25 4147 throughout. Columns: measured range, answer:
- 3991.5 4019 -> -3.4 AA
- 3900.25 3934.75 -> -1.6 AA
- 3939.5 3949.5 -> -1.3 AA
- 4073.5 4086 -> -1.5 AA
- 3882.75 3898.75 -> 1.7 AA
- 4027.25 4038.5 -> -1.7 AA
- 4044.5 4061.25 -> -2.6 AA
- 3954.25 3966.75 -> 1.3 AA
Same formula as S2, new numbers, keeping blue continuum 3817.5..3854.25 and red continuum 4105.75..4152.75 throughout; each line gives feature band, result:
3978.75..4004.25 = -3.80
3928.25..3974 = 2.63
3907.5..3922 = -2.64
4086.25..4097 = 0.31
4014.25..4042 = -4.94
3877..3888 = -0.42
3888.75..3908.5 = -0.96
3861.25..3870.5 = -2.54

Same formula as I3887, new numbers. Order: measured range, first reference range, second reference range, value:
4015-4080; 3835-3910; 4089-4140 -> -0.152 mag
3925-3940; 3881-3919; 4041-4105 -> 0.161 mag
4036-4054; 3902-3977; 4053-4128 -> -0.164 mag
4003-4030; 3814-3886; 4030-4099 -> -0.060 mag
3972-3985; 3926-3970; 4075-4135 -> -0.054 mag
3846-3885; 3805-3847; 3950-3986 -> -0.192 mag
